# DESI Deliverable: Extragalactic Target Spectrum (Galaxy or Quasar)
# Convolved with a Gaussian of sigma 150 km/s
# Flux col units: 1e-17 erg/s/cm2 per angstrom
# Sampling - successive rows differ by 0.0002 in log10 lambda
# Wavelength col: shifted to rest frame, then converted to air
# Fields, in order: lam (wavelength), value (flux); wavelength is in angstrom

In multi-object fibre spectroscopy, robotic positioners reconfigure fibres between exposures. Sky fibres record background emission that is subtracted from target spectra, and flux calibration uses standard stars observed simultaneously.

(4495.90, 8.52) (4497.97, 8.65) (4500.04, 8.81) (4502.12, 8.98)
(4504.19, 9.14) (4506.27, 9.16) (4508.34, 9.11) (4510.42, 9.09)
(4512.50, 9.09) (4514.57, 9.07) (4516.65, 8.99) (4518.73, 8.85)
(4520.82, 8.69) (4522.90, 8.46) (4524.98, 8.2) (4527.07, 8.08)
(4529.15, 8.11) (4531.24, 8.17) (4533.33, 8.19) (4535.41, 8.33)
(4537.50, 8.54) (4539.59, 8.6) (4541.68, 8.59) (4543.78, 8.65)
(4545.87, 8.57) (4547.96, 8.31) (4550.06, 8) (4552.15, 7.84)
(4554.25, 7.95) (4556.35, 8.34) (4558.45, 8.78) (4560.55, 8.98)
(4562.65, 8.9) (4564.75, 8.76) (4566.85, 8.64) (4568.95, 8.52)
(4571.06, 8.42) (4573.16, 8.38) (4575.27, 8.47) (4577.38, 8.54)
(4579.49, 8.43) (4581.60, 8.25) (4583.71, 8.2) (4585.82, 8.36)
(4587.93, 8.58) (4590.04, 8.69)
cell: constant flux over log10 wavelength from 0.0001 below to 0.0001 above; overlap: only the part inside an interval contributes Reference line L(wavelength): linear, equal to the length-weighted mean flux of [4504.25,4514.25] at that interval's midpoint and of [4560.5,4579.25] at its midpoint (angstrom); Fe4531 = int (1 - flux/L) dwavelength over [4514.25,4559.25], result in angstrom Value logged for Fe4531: 2.4 angstrom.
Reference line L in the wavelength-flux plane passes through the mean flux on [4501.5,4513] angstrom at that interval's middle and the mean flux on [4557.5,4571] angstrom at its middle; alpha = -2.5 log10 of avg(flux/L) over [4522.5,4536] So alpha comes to 0.10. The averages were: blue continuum 9.1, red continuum 8.74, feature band 8.21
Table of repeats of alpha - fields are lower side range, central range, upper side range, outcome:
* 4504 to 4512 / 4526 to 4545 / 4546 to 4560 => 0.028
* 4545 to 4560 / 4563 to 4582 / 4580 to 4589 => -0.024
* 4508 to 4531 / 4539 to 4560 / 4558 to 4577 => 0.036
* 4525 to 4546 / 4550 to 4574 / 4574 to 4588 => -0.013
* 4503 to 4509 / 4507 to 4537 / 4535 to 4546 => 0.033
